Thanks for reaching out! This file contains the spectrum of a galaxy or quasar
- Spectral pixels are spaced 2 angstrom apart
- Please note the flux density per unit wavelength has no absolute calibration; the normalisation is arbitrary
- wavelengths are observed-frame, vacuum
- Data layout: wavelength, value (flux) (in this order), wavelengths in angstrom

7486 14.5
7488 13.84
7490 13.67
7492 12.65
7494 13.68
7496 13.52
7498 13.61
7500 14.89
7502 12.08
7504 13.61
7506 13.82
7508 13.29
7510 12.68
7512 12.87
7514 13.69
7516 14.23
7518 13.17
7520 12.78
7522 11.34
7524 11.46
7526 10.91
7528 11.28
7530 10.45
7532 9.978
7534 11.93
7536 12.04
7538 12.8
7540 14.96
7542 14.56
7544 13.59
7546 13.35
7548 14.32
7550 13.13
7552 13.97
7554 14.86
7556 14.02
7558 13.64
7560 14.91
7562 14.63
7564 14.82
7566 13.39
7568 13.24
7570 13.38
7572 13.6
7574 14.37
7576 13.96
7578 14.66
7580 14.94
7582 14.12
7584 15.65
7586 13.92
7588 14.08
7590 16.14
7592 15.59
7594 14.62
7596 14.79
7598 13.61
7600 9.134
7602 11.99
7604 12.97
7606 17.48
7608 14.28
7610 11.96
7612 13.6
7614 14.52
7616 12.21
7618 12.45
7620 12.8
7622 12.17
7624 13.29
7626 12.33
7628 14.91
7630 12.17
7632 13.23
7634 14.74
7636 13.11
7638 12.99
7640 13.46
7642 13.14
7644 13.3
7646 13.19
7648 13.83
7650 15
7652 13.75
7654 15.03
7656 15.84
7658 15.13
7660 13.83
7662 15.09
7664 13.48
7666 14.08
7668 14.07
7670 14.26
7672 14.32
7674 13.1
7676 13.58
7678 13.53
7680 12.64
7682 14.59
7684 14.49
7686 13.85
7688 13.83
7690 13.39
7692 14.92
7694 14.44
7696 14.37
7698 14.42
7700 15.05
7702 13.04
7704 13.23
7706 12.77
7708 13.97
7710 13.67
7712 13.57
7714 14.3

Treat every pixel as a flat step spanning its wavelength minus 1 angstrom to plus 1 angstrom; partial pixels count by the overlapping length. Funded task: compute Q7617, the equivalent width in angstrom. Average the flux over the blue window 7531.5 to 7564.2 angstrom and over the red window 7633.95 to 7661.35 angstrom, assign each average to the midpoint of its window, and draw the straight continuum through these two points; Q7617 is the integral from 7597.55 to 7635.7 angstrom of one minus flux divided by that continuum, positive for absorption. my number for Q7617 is 2.1 angstrom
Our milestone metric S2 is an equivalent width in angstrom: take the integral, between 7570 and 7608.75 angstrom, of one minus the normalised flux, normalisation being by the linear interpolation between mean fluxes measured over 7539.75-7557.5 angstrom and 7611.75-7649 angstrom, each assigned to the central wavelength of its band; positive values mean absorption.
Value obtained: -1.6 angstrom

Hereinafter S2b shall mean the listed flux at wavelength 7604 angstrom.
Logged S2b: 12.97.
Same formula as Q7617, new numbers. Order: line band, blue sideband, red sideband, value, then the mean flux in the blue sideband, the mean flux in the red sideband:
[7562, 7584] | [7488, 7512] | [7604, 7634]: -1.2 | 13.4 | 13.4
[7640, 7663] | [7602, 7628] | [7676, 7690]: -1.1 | 13.3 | 13.8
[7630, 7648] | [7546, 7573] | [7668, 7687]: 0.7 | 14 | 13.8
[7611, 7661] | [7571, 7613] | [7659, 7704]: 1.5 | 14.1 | 14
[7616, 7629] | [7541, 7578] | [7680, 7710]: 1.0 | 14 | 14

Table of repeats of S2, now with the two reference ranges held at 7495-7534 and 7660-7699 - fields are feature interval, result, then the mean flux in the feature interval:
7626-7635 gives 0.0 angstrom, 13.6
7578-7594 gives -2.0 angstrom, 14.9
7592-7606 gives -0.1 angstrom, 13.4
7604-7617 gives -0.5 angstrom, 13.9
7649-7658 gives -0.7 angstrom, 14.9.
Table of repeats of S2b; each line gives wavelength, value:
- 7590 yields 16.14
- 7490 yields 13.67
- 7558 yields 13.64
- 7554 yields 14.86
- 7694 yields 14.44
